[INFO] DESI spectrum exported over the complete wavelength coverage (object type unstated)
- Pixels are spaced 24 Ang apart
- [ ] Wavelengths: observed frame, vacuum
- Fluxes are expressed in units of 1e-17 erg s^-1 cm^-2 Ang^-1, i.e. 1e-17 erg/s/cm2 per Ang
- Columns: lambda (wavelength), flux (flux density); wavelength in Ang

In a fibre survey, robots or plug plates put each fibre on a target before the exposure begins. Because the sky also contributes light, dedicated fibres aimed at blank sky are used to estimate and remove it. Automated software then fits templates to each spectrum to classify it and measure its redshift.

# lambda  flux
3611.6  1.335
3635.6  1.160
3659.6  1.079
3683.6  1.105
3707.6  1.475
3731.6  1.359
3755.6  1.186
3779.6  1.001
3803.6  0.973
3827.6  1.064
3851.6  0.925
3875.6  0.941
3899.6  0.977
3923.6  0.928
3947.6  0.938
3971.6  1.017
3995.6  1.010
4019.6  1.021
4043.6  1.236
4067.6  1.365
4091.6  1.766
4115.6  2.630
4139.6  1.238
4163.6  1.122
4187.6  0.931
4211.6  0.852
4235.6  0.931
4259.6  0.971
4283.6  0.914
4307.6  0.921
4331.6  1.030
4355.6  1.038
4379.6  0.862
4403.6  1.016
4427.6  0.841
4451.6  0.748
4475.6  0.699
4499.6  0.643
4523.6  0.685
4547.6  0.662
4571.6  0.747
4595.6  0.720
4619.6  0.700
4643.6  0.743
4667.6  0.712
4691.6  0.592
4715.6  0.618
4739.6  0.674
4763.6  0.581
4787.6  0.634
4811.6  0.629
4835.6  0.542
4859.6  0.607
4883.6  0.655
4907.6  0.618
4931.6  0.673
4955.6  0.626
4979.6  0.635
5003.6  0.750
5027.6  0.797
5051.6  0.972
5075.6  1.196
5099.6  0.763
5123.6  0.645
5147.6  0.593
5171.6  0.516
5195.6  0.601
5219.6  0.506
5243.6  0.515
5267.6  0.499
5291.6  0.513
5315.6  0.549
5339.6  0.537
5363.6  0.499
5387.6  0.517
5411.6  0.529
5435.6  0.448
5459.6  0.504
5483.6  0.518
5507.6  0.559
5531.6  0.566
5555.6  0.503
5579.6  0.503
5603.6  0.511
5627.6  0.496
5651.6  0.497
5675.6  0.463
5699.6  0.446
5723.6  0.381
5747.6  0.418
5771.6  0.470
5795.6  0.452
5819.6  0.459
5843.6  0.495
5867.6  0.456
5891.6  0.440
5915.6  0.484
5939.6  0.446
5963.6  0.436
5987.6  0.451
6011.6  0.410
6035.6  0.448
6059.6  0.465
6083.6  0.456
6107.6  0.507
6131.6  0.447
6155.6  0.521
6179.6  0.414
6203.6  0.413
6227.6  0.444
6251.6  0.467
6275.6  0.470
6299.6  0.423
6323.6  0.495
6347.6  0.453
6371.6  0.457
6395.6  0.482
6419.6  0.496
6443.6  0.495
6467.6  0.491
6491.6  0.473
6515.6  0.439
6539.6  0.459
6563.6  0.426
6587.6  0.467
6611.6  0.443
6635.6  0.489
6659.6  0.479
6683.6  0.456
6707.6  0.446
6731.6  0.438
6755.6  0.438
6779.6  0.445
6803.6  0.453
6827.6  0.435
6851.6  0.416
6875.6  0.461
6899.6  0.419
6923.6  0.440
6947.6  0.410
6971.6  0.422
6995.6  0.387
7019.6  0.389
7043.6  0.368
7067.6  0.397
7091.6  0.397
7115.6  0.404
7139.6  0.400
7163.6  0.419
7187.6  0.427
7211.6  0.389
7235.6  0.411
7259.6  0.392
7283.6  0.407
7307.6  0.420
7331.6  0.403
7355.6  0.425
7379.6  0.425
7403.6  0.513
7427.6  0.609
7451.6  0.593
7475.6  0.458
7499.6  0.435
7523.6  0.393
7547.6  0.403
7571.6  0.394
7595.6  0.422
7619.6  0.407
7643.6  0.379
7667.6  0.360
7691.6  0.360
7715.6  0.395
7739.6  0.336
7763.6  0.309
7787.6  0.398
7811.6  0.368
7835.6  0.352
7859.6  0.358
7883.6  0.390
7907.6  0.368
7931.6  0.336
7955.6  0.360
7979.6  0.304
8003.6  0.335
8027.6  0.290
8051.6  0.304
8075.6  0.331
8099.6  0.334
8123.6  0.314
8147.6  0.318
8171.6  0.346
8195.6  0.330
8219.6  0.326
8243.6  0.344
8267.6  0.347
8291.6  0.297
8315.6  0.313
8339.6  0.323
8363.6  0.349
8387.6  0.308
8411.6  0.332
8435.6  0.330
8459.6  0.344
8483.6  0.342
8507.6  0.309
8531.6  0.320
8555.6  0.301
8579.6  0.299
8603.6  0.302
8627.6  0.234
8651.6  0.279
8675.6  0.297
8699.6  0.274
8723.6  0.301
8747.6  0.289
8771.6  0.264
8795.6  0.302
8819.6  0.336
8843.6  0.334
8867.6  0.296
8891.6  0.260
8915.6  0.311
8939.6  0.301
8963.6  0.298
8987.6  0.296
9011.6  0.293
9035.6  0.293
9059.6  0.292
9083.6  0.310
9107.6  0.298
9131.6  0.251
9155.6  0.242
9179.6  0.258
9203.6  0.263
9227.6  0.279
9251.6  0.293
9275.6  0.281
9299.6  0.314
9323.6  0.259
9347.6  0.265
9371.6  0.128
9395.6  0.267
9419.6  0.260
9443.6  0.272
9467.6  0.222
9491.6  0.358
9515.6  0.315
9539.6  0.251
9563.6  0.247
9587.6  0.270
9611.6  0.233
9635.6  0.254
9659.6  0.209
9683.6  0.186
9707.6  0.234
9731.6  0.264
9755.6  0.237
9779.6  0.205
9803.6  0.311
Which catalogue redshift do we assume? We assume 1.66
